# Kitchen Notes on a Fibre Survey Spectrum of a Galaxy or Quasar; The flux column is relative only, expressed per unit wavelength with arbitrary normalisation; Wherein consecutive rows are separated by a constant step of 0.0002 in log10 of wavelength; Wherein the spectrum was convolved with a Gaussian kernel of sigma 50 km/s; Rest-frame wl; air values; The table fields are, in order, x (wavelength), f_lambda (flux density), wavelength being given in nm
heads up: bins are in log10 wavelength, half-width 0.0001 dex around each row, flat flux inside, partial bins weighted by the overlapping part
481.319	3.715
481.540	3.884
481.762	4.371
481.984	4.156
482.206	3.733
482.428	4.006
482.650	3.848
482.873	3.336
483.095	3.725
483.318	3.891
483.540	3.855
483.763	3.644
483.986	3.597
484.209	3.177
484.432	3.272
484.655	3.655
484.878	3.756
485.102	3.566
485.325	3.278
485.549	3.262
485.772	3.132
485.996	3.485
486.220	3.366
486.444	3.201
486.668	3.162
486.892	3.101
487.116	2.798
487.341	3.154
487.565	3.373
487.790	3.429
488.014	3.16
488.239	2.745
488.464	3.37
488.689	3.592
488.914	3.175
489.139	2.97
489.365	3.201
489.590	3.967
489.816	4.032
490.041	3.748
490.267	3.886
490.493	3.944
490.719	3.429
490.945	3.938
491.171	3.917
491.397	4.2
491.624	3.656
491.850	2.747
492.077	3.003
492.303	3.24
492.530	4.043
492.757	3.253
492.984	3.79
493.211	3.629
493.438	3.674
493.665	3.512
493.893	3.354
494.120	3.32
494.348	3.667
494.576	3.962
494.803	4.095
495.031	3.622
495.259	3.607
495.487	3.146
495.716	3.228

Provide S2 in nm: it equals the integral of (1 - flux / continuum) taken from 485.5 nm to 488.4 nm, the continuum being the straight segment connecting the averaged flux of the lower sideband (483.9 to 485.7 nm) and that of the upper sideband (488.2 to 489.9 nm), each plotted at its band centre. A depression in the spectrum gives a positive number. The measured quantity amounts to 0.20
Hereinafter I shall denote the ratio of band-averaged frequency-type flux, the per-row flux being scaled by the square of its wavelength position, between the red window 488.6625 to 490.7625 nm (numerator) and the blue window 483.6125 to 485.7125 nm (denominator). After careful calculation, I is 1.1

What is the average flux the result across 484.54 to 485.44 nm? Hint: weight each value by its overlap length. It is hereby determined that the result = 3.56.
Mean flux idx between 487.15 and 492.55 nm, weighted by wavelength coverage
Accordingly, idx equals 3.48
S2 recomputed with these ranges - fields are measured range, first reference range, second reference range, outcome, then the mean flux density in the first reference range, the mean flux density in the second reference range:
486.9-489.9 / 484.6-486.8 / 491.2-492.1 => 0.12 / 3.38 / 3.49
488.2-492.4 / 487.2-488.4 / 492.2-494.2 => -0.24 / 3.17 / 3.54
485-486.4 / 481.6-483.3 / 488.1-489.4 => 0.07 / 3.88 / 3.17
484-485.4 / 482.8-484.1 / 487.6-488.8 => 0.04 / 3.68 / 3.27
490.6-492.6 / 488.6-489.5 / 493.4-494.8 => -0.08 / 3.24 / 3.62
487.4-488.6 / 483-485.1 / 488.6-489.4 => 0.03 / 3.61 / 3.23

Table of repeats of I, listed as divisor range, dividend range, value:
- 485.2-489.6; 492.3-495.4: 1.16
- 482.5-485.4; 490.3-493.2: 1.04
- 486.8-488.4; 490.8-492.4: 1.15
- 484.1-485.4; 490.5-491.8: 1.12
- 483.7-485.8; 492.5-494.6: 1.08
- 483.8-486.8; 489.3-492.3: 1.11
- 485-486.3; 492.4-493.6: 1.13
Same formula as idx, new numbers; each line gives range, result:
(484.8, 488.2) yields 3.27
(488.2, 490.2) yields 3.46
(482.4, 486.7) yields 3.51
